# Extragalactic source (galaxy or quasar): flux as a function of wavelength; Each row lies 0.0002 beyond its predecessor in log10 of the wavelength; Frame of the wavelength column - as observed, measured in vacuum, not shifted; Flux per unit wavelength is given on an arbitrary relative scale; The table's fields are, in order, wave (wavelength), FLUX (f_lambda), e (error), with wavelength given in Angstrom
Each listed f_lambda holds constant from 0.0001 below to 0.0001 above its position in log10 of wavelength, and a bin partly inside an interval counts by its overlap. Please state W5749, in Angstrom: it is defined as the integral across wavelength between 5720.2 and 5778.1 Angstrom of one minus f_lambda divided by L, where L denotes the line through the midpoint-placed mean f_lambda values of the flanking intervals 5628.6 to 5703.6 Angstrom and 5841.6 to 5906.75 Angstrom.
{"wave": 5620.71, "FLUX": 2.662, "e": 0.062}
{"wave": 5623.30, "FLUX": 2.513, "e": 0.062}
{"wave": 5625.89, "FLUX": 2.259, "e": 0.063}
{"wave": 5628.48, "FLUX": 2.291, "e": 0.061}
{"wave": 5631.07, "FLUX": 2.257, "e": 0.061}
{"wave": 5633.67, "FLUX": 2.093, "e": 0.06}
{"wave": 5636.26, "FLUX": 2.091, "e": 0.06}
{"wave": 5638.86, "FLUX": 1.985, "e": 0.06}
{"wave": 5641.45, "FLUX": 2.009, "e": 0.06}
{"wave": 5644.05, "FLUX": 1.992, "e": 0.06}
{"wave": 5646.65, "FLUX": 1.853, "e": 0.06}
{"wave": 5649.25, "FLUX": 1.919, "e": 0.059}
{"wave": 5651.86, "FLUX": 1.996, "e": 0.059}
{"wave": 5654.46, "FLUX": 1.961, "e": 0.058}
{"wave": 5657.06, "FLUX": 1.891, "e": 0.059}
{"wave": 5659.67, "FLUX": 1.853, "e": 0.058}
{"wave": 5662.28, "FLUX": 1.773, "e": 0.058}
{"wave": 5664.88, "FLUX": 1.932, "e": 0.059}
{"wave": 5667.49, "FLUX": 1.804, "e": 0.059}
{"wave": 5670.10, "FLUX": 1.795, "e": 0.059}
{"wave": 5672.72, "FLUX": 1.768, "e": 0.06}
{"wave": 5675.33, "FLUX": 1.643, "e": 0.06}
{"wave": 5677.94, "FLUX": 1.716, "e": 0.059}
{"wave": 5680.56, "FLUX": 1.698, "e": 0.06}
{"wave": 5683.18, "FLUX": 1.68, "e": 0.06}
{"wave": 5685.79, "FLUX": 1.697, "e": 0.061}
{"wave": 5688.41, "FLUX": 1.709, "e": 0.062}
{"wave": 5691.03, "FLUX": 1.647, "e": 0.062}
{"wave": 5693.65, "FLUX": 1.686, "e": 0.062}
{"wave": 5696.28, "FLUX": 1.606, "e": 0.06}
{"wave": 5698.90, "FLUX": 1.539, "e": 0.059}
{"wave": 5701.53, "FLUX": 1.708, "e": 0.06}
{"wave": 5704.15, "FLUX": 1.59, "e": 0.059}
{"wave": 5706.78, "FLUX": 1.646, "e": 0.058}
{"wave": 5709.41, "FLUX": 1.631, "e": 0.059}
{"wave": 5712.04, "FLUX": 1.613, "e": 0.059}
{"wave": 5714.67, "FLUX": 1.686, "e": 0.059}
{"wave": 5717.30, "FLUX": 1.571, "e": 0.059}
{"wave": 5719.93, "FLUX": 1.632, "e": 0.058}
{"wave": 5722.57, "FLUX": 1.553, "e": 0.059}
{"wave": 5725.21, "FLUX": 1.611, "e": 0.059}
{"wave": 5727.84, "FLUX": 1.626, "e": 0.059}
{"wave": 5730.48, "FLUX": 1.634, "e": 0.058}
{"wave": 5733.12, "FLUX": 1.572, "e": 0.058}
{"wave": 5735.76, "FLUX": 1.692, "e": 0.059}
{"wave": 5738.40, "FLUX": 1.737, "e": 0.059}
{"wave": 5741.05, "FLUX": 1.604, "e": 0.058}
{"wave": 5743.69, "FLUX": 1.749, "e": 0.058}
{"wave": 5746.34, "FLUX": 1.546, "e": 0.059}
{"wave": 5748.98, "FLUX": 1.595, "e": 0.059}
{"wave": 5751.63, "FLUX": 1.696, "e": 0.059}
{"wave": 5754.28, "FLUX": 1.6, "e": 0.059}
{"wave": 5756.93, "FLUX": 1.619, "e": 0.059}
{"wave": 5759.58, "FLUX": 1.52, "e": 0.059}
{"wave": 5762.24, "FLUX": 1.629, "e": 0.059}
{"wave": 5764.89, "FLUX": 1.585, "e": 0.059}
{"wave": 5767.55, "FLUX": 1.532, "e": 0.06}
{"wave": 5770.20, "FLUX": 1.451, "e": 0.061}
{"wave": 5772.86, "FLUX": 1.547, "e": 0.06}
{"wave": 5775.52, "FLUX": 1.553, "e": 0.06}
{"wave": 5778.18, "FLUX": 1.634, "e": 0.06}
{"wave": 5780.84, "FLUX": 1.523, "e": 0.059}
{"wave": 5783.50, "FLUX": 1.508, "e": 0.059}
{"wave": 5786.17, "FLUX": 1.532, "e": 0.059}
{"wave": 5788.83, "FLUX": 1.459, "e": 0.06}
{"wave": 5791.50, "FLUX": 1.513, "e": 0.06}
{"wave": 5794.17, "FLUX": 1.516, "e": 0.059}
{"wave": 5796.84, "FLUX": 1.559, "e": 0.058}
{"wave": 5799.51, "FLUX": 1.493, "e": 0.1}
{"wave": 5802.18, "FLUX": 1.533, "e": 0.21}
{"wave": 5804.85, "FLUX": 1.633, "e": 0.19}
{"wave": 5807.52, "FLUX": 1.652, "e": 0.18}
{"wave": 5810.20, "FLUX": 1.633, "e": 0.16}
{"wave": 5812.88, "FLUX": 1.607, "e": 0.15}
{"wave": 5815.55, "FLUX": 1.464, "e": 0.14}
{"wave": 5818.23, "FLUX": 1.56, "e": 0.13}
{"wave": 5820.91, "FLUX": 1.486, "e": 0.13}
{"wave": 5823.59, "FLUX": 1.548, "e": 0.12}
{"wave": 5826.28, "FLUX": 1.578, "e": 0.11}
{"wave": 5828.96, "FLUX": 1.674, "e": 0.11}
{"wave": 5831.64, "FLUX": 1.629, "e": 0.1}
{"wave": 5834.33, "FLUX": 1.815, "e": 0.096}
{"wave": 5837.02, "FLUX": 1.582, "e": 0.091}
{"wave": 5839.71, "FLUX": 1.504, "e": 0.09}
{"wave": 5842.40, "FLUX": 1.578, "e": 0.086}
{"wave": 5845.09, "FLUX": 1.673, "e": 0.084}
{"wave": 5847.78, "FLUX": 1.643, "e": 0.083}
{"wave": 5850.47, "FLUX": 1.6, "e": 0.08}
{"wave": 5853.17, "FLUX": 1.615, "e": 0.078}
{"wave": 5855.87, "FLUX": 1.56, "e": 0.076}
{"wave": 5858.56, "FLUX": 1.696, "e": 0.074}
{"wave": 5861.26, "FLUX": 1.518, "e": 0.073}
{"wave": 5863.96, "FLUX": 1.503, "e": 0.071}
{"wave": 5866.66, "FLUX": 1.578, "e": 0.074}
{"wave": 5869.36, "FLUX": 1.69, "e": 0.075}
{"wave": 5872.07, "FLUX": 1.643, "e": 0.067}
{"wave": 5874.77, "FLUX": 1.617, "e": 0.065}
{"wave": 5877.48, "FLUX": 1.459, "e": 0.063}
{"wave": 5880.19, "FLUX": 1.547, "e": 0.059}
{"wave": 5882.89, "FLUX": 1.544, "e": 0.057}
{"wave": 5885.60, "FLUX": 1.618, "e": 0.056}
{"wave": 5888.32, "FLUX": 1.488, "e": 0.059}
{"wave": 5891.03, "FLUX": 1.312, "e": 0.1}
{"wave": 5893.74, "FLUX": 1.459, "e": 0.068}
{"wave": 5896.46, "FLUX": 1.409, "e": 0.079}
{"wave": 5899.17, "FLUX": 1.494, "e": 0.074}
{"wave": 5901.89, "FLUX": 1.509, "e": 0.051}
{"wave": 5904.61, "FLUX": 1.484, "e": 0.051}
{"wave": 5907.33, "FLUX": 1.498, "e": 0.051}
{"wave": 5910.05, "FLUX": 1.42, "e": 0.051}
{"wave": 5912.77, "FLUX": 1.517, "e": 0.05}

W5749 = 4.0 Angstrom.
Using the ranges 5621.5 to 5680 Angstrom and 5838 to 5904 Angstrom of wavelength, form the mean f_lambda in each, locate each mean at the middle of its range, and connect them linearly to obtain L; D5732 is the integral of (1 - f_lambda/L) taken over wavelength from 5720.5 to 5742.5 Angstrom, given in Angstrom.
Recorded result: 2.3 Angstrom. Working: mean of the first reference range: 1.97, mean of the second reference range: 1.55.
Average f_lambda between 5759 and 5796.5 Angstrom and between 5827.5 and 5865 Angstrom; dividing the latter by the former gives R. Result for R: 1.1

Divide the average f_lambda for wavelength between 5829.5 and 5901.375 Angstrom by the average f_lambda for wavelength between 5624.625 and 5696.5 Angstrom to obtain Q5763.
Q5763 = 0.83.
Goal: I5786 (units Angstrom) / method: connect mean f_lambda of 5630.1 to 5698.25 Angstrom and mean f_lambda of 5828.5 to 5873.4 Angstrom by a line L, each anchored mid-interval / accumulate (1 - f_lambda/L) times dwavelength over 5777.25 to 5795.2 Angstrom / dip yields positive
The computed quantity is 1.81 Angstrom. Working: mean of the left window 1.84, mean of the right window 1.62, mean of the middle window 1.52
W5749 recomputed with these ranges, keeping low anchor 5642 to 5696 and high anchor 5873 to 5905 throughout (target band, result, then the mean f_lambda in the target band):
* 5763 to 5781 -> 1.2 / 1.55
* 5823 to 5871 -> -1.7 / 1.61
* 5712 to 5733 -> 1.4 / 1.61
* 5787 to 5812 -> 1.0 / 1.55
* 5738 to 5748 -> 0.3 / 1.65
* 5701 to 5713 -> 0.8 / 1.63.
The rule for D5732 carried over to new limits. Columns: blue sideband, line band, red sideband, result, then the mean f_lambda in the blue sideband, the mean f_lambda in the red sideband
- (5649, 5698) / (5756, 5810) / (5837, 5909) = 3.2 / 1.77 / 1.55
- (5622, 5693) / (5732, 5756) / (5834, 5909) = 1.7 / 1.92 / 1.55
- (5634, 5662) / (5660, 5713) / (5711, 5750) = 3.1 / 1.95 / 1.63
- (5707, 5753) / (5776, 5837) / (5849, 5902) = 0.6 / 1.63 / 1.54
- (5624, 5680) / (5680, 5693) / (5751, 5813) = 1.1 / 1.95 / 1.56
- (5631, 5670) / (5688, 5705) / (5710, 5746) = 1.2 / 1.95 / 1.63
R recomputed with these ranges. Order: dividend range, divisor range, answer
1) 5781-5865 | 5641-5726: 0.91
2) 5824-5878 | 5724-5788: 1.01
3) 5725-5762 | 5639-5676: 0.87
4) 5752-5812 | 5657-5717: 0.92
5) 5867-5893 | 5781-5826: 1.00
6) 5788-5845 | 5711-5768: 0.97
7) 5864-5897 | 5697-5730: 0.95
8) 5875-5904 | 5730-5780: 0.93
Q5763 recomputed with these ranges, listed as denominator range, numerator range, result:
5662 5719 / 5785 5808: 0.91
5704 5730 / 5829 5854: 1.01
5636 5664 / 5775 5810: 0.80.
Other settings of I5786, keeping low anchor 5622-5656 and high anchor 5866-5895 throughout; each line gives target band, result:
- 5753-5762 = 1.2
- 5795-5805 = 1.1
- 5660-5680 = 2.4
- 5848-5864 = 0.0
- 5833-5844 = 0.1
